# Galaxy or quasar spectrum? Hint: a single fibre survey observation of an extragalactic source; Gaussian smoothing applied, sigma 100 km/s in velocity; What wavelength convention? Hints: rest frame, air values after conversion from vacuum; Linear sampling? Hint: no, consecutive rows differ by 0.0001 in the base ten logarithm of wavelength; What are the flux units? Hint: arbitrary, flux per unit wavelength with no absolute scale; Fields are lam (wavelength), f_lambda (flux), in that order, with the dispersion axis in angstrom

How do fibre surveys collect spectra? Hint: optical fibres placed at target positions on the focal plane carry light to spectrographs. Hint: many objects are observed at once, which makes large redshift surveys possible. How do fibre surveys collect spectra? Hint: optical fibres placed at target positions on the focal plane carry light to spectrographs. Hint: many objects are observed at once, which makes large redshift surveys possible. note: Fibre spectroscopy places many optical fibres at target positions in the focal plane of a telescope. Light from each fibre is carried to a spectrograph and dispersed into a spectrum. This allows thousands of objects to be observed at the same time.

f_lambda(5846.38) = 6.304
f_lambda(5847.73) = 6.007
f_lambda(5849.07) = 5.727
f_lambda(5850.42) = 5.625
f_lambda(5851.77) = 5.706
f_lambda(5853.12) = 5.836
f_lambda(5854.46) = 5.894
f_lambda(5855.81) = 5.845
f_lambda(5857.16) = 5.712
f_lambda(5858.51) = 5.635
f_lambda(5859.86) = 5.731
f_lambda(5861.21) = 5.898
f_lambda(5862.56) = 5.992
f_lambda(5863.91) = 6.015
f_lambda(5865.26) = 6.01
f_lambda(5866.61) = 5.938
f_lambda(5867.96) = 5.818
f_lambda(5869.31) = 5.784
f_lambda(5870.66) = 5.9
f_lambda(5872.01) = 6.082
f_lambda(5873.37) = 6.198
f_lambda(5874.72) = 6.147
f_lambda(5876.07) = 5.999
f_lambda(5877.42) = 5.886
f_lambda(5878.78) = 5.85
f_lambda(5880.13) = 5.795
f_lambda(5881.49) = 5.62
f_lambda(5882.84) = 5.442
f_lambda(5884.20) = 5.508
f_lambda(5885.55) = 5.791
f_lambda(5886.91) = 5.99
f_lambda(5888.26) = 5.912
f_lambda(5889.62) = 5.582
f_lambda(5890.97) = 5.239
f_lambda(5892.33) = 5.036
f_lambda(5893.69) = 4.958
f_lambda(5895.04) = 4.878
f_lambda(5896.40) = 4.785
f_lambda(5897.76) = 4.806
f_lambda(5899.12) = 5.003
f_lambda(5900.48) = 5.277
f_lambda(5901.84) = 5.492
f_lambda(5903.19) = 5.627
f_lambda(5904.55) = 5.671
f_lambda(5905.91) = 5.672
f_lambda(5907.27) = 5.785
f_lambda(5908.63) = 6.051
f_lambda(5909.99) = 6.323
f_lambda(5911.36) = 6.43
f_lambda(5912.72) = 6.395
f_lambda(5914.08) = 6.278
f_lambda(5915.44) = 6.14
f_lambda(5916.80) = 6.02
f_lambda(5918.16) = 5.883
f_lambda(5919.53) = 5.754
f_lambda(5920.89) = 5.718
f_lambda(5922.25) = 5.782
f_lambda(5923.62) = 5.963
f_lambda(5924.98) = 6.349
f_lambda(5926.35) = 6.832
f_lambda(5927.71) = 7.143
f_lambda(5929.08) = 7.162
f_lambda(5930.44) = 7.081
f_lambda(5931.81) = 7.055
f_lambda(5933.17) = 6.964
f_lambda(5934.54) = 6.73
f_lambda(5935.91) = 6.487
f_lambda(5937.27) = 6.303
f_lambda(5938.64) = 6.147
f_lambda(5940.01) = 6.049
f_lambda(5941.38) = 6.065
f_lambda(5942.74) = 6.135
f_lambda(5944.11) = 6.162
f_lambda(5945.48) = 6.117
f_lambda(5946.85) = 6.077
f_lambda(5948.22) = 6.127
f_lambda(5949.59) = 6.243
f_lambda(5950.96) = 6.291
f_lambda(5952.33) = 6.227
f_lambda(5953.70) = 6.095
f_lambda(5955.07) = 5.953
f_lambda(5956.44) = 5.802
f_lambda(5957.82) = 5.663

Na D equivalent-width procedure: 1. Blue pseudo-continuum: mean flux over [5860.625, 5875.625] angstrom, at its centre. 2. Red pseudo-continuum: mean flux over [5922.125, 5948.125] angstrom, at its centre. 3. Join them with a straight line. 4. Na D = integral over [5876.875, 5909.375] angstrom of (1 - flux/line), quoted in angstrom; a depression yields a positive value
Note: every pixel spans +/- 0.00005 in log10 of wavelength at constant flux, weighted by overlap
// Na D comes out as 3.6 angstrom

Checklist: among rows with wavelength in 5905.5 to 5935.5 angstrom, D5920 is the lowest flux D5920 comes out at 5.672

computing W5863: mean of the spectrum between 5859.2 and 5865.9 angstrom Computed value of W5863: 5.93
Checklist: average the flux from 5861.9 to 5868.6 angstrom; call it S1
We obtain 5.96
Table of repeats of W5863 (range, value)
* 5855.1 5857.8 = 5.77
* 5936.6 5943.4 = 6.14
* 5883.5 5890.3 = 5.76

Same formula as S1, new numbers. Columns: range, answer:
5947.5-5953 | 6.22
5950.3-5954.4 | 6.21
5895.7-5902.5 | 5.06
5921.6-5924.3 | 5.86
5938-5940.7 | 6.09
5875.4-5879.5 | 5.91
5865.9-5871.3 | 5.87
